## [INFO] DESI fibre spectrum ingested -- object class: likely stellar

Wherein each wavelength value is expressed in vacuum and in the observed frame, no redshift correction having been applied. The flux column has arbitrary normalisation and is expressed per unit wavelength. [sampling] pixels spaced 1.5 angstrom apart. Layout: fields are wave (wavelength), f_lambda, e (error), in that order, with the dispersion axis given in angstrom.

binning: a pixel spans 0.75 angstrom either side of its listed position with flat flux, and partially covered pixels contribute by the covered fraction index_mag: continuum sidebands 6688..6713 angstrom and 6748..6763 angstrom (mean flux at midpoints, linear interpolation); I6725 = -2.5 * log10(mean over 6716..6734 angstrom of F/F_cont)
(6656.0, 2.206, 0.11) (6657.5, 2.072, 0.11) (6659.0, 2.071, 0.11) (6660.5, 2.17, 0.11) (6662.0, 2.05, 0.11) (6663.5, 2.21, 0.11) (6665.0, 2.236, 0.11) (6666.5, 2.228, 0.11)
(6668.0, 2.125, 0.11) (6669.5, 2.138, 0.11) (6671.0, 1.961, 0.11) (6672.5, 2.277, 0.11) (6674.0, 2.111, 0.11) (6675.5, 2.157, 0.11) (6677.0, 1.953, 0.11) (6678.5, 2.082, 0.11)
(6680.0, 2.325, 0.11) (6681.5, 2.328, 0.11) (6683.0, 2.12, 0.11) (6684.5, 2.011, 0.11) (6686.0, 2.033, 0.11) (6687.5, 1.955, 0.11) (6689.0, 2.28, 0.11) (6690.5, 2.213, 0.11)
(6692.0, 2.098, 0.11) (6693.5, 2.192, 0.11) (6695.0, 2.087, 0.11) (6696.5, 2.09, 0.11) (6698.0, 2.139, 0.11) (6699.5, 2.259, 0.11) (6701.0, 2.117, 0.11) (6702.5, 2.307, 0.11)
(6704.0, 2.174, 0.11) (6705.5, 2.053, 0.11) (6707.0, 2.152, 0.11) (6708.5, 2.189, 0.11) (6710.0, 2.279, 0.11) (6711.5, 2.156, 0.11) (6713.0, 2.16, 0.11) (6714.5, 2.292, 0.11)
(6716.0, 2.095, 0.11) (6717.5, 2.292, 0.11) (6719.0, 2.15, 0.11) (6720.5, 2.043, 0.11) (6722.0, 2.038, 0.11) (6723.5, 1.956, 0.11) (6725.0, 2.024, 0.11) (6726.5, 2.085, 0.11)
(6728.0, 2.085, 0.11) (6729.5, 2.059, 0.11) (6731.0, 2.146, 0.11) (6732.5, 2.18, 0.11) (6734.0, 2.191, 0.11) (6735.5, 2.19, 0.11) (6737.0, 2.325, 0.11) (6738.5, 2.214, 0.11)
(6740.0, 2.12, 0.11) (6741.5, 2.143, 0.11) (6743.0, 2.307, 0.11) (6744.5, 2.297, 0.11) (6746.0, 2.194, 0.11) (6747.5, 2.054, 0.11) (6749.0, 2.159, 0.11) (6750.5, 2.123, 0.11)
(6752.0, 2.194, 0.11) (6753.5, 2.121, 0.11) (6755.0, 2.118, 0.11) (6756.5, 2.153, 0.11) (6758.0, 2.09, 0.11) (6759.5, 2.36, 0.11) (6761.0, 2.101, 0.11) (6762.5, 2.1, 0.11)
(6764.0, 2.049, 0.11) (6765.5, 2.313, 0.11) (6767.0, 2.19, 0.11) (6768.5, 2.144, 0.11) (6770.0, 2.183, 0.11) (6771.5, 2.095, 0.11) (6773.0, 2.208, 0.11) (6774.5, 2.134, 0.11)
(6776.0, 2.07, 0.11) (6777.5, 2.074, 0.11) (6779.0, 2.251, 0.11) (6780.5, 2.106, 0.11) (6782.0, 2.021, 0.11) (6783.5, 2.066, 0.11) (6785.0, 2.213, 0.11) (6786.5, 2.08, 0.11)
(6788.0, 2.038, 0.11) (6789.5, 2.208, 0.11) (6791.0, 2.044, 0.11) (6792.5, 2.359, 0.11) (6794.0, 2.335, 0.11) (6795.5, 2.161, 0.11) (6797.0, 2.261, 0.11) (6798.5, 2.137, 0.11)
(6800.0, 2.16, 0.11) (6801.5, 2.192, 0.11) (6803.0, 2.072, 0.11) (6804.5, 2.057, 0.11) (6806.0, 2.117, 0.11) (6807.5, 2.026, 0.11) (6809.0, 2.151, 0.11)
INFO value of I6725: 0.03 mag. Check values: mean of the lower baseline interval 2.17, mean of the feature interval 2.1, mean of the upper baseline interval 2.15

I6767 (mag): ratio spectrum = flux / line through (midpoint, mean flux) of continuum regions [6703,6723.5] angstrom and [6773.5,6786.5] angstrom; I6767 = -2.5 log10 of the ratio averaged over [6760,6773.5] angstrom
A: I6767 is -0.017 mag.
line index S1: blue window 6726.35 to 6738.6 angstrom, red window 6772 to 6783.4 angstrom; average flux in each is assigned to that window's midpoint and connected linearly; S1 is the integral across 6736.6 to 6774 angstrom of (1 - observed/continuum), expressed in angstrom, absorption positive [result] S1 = -0.5 angstrom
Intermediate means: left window 2.17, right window 2.12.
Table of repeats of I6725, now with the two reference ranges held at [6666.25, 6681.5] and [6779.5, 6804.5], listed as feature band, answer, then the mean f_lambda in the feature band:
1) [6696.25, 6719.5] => -0.020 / 2.18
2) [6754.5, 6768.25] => -0.007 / 2.16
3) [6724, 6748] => -0.008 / 2.16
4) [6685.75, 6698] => 0.010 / 2.12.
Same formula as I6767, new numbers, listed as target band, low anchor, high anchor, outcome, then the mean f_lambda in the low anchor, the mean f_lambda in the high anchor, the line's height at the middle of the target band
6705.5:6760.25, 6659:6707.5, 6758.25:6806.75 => 0.00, 2.14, 2.15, 2.15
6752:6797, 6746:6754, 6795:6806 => -0.01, 2.14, 2.15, 2.14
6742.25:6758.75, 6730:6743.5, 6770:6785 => 0.00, 2.2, 2.12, 2.17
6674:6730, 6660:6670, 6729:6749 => 0.02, 2.17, 2.19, 2.18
